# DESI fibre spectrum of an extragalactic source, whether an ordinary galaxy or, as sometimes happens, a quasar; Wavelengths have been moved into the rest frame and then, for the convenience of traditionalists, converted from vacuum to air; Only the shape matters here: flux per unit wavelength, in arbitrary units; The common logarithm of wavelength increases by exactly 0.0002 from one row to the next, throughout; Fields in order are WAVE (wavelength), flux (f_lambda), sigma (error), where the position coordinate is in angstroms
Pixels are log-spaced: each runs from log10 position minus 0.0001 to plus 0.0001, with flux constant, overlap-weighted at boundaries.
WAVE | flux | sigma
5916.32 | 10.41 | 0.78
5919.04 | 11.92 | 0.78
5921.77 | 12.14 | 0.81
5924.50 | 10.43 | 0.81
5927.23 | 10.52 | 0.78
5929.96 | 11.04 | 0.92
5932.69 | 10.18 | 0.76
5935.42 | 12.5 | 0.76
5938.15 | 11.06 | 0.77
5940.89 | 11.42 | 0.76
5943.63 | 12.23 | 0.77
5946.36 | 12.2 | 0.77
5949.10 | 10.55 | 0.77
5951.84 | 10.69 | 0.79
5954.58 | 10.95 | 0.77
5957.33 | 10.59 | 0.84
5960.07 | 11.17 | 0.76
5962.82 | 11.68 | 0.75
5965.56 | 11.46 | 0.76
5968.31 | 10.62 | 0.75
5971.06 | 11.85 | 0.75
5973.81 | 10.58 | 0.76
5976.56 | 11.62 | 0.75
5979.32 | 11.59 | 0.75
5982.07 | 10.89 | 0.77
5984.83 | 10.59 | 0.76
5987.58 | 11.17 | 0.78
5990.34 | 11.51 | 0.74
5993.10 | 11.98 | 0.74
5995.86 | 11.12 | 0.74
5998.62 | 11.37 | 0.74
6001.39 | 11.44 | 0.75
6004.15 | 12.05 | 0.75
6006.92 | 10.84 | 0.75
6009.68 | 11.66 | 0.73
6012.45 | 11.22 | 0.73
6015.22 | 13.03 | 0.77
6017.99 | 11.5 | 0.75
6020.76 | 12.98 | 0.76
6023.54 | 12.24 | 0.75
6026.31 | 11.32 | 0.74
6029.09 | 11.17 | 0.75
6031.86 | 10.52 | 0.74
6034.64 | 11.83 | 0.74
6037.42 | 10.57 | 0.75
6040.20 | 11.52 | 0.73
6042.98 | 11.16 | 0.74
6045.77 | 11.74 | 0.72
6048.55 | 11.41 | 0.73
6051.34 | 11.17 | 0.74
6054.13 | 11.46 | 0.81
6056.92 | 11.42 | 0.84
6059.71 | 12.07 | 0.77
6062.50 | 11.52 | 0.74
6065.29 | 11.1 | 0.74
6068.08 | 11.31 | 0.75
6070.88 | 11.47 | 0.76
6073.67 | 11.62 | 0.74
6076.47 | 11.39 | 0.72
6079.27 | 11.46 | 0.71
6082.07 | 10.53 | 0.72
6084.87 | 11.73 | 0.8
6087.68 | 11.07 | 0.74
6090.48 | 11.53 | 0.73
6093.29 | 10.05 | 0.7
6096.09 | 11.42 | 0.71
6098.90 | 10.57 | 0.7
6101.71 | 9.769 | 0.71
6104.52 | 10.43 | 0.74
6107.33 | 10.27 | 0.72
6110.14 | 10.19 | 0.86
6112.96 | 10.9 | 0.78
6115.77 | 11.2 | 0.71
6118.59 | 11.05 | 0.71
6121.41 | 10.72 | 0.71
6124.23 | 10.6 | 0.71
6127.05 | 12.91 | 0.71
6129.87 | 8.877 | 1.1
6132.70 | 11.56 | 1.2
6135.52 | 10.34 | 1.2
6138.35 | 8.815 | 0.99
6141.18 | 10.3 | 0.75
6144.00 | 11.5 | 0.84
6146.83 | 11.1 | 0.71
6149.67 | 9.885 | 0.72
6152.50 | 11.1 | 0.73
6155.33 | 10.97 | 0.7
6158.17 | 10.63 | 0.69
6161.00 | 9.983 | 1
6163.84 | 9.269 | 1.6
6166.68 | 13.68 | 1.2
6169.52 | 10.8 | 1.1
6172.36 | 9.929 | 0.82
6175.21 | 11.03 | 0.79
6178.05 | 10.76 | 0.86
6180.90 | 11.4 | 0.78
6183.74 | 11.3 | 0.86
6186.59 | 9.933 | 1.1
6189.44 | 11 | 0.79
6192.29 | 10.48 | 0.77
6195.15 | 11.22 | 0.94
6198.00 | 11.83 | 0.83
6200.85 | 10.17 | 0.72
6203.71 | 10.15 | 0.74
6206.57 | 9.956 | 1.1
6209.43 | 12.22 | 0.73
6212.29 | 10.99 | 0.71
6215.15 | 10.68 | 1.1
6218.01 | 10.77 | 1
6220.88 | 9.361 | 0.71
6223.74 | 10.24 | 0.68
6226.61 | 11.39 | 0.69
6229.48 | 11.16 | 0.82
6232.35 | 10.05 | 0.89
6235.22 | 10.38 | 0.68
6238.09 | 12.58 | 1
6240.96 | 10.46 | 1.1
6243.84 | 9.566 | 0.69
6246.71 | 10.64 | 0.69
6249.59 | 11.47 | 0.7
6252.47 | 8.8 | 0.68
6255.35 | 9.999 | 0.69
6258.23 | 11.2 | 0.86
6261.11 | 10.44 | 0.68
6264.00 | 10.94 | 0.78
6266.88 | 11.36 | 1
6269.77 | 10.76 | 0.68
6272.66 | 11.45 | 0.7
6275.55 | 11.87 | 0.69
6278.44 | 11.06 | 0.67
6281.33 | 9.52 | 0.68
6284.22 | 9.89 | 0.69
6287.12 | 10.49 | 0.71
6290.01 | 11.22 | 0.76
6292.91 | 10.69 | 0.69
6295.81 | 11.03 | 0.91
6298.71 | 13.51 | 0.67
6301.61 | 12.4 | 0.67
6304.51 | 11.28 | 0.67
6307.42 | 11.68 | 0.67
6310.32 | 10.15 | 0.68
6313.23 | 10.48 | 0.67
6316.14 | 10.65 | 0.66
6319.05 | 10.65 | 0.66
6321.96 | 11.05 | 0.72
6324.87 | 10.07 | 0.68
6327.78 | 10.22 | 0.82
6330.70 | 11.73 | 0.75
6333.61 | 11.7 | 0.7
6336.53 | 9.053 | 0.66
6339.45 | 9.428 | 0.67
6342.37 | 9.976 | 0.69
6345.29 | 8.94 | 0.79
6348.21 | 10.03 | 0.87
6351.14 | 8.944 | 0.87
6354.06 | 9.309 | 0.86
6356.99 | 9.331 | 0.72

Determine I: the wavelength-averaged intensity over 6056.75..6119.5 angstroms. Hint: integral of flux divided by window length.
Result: 11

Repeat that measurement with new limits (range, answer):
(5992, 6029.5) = 11.7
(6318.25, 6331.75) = 10.7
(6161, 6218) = 10.9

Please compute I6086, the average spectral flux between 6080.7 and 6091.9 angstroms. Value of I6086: 11.2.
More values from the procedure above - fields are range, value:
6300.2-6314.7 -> 11.2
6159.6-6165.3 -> 9.65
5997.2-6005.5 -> 11.6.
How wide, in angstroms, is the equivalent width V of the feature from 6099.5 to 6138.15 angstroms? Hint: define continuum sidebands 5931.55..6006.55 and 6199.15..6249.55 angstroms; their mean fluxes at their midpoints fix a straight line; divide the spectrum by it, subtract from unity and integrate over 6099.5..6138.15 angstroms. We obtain 1.1 angstroms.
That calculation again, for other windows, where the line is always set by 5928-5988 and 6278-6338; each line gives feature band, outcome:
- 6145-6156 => 0.2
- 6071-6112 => 0.8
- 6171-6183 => 0.2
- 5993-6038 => -1.8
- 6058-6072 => -0.5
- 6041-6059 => -0.5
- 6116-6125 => 0.2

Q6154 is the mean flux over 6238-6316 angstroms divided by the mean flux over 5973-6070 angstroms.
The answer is 0.95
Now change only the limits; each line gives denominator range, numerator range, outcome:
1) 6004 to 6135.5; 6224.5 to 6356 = 0.95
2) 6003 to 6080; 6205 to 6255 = 0.92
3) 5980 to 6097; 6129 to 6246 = 0.94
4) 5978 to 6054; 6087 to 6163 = 0.93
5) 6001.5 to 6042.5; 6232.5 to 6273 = 0.92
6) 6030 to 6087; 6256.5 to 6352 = 0.95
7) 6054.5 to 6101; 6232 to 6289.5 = 0.95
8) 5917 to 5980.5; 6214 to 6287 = 0.95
